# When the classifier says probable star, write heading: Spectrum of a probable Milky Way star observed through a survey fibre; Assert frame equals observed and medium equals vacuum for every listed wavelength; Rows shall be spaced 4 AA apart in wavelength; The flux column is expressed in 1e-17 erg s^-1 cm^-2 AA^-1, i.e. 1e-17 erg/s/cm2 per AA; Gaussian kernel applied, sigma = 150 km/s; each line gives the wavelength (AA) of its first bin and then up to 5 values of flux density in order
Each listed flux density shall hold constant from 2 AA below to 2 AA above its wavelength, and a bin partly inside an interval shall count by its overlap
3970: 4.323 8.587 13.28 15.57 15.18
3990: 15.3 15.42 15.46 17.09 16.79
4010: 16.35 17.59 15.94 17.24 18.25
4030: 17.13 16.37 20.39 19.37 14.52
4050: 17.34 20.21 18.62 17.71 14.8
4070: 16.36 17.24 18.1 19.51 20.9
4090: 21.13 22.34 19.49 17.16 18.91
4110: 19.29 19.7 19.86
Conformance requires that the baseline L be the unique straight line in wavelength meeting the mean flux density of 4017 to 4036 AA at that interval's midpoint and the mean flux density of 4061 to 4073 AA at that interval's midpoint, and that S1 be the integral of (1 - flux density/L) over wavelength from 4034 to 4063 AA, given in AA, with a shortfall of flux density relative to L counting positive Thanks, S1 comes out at -2.8 AA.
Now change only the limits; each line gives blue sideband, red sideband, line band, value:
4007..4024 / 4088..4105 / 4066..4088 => 1.3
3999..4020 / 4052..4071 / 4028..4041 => -0.7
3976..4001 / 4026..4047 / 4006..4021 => -0.2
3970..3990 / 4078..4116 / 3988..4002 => -2.3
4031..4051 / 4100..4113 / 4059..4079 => 1.3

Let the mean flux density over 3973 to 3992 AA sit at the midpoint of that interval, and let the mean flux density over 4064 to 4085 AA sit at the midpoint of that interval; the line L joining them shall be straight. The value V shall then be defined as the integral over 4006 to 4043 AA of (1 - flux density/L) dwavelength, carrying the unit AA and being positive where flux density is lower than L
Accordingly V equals -4.94 AA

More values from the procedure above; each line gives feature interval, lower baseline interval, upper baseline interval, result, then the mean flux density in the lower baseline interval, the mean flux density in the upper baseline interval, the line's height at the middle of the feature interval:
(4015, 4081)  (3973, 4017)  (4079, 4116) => 0.3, 15.3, 19.8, 17.6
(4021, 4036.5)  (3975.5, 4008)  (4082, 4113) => -0.4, 15.4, 19.9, 17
